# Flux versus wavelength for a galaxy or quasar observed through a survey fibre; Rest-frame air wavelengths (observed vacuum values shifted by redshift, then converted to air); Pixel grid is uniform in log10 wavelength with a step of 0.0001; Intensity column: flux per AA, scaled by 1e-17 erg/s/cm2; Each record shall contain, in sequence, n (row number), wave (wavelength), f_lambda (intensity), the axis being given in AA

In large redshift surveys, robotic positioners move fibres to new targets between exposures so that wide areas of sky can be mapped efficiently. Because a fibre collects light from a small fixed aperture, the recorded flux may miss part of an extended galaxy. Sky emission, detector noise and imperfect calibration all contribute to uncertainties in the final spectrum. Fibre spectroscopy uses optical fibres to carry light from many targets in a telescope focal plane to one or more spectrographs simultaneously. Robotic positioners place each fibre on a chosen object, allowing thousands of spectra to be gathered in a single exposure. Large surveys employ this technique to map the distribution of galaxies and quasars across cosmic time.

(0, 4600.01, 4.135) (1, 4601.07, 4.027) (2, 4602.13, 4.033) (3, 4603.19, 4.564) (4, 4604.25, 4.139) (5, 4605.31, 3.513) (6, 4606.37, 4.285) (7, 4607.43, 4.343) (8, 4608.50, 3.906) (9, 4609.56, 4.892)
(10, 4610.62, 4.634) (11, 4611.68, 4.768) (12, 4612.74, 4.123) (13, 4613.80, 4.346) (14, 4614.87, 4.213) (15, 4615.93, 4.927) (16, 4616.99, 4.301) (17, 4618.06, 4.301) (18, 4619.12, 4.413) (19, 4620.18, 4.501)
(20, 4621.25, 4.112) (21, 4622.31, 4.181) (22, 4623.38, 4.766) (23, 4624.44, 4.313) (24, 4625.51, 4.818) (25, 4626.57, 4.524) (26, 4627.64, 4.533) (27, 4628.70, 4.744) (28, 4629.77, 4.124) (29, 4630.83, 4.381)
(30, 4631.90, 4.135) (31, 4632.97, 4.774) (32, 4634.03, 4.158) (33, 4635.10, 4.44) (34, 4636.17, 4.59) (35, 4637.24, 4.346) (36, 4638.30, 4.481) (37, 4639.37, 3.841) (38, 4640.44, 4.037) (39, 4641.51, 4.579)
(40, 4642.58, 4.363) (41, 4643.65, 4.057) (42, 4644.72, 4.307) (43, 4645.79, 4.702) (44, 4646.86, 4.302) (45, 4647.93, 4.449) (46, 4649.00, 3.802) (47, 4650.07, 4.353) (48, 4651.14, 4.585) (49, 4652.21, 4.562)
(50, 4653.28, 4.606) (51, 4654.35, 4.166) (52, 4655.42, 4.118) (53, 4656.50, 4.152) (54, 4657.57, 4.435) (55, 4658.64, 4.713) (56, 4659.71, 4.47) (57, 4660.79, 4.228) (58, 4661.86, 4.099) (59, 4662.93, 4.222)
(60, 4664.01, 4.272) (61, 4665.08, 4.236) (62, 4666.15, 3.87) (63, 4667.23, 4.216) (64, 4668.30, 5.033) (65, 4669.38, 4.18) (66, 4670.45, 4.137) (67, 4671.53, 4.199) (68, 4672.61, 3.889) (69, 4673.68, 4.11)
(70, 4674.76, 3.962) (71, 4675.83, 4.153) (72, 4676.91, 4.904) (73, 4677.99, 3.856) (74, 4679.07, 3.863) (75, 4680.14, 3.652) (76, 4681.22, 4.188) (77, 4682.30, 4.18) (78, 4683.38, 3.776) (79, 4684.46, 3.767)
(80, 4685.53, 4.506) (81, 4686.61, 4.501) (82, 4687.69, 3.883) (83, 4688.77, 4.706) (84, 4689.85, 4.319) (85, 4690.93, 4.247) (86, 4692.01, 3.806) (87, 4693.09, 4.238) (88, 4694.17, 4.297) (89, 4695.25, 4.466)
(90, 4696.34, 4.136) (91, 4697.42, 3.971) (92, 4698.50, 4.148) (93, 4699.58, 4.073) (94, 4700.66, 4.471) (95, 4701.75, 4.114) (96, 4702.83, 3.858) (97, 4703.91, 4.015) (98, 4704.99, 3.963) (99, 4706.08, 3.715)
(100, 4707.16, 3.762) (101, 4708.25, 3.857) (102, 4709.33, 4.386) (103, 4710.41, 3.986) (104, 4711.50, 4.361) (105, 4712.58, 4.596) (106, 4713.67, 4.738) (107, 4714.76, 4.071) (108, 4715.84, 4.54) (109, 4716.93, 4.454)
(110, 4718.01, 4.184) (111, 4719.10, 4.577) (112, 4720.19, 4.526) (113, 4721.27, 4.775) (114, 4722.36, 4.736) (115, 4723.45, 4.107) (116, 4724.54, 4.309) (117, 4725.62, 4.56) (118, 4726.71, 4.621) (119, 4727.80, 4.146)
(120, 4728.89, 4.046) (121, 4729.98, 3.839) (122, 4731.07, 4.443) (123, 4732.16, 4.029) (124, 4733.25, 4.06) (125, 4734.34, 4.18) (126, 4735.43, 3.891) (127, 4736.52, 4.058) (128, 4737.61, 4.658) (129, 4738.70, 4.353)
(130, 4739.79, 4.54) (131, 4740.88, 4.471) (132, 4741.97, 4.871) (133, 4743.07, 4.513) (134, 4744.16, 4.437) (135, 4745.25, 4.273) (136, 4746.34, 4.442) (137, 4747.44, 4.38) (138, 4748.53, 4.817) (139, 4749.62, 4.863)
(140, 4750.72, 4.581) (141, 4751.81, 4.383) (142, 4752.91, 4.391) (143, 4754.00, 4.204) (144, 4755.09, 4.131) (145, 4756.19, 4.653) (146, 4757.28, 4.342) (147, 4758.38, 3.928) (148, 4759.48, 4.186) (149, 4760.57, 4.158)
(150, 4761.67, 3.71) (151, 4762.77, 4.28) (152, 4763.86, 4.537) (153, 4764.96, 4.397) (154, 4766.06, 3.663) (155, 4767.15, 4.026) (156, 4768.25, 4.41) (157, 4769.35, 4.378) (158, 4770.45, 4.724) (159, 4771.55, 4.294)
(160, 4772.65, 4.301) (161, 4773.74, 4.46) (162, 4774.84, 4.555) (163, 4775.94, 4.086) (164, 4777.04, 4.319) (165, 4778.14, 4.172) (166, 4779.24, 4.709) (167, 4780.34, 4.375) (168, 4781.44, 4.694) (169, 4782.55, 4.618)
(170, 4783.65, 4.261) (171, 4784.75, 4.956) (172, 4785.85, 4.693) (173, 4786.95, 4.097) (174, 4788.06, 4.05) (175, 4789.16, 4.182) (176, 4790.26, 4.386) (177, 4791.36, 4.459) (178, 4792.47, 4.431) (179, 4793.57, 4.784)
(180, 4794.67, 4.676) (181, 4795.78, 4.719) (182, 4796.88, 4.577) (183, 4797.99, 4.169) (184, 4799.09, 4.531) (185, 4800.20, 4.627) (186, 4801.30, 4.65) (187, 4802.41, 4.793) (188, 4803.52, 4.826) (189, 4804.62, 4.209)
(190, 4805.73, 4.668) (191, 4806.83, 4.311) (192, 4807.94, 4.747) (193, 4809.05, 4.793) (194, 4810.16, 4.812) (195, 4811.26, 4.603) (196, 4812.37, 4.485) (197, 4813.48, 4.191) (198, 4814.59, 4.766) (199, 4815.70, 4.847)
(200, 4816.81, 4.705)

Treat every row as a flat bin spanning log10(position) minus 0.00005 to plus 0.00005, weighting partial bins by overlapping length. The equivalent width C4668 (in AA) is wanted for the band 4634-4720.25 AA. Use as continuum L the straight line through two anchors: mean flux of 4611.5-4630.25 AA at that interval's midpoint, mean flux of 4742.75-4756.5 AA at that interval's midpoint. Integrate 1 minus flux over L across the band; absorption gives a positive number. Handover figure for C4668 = 4.2 AA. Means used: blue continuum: 4.44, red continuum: 4.46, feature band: 4.23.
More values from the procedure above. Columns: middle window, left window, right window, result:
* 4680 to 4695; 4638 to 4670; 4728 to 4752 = 0.6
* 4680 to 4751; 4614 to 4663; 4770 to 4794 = 2.1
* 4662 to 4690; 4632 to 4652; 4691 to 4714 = 0.4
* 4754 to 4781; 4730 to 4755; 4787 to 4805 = 0.9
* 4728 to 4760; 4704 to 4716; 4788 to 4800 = -0.4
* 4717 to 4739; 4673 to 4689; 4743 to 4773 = -0.3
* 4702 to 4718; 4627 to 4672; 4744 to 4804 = 0.8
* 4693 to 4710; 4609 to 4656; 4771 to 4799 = 1.3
